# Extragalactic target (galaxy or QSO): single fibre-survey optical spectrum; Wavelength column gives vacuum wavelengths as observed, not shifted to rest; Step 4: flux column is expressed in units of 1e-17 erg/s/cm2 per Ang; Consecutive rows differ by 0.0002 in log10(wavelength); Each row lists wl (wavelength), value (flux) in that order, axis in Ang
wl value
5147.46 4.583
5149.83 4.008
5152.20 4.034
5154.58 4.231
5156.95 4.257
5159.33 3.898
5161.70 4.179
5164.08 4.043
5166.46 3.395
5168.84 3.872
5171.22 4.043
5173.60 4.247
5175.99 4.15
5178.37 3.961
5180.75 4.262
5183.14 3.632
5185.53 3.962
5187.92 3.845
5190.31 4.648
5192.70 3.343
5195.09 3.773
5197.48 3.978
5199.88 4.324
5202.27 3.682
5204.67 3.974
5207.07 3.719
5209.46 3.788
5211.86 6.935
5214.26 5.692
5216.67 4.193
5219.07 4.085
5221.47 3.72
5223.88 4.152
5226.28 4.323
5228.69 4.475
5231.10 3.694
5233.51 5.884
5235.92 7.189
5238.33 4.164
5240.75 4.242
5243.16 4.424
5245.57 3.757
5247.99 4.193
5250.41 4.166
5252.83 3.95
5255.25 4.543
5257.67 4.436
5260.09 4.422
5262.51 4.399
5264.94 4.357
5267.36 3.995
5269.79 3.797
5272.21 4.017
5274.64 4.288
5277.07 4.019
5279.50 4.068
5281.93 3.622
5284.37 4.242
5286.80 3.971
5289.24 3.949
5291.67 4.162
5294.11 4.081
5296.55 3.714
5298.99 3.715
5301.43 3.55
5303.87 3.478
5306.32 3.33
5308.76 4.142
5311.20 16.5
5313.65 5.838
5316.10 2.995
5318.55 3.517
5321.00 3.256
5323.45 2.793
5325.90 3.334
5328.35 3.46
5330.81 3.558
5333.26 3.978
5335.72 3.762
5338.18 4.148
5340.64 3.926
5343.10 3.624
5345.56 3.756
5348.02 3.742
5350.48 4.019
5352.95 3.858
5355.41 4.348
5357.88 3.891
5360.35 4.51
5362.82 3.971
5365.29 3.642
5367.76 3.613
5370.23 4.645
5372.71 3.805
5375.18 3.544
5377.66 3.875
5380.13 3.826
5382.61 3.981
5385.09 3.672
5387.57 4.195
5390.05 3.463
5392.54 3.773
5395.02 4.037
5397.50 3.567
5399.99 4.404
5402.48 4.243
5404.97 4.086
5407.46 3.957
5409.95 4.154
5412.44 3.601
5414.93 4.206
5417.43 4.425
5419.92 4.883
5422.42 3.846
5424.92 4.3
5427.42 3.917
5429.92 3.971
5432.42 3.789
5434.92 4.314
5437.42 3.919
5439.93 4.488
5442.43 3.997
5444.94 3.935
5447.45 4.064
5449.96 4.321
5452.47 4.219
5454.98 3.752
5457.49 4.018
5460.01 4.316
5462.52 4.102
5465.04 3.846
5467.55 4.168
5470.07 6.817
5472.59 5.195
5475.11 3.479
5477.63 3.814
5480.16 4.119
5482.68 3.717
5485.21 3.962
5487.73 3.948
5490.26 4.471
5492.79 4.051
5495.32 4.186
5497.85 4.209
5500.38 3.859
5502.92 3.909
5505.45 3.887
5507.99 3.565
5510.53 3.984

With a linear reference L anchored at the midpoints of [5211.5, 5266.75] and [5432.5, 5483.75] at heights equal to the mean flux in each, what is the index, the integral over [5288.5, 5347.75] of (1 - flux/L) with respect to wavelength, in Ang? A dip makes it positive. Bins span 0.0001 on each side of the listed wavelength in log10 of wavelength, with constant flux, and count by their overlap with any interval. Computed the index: 2.1 Ang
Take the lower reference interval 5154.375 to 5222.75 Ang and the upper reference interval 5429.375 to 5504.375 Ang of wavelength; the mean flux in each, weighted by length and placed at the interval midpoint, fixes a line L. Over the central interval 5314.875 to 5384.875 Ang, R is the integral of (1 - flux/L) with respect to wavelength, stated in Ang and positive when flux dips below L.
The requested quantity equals 6.6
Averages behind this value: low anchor 4.13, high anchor 4.17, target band 3.76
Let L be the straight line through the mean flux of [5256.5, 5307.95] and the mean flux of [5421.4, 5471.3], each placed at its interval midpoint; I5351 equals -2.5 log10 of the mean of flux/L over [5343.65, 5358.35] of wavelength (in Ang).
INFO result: 0.04 mag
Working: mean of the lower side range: 3.98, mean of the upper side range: 4.21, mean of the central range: 3.92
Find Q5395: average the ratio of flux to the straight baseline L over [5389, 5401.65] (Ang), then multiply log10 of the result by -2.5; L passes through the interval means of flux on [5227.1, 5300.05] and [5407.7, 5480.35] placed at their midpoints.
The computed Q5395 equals 0.095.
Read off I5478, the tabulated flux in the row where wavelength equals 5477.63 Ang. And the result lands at 3.814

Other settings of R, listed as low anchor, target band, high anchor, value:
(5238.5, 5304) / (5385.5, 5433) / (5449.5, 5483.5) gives 2.04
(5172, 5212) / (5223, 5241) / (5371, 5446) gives -3.36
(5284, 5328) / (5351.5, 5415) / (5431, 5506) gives 5.41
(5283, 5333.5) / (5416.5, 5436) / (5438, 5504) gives 0.29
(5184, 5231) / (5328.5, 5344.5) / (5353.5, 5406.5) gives 0.86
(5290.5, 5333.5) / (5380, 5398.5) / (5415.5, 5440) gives 1.90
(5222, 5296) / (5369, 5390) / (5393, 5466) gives 1.18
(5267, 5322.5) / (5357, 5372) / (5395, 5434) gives 0.70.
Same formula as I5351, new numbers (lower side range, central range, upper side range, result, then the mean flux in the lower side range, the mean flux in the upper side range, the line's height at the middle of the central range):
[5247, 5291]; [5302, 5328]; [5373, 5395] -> -0.20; 4.14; 3.81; 4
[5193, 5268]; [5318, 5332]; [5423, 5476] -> 0.29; 4.4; 4.24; 4.33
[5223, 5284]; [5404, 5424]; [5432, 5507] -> 0.02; 4.34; 4.16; 4.21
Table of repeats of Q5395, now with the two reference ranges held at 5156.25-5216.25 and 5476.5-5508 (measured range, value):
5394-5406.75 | -0.01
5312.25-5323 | 0.02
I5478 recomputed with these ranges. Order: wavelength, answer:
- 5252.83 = 3.95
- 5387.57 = 4.195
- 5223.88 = 4.152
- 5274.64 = 4.288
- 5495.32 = 4.186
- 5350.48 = 4.019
